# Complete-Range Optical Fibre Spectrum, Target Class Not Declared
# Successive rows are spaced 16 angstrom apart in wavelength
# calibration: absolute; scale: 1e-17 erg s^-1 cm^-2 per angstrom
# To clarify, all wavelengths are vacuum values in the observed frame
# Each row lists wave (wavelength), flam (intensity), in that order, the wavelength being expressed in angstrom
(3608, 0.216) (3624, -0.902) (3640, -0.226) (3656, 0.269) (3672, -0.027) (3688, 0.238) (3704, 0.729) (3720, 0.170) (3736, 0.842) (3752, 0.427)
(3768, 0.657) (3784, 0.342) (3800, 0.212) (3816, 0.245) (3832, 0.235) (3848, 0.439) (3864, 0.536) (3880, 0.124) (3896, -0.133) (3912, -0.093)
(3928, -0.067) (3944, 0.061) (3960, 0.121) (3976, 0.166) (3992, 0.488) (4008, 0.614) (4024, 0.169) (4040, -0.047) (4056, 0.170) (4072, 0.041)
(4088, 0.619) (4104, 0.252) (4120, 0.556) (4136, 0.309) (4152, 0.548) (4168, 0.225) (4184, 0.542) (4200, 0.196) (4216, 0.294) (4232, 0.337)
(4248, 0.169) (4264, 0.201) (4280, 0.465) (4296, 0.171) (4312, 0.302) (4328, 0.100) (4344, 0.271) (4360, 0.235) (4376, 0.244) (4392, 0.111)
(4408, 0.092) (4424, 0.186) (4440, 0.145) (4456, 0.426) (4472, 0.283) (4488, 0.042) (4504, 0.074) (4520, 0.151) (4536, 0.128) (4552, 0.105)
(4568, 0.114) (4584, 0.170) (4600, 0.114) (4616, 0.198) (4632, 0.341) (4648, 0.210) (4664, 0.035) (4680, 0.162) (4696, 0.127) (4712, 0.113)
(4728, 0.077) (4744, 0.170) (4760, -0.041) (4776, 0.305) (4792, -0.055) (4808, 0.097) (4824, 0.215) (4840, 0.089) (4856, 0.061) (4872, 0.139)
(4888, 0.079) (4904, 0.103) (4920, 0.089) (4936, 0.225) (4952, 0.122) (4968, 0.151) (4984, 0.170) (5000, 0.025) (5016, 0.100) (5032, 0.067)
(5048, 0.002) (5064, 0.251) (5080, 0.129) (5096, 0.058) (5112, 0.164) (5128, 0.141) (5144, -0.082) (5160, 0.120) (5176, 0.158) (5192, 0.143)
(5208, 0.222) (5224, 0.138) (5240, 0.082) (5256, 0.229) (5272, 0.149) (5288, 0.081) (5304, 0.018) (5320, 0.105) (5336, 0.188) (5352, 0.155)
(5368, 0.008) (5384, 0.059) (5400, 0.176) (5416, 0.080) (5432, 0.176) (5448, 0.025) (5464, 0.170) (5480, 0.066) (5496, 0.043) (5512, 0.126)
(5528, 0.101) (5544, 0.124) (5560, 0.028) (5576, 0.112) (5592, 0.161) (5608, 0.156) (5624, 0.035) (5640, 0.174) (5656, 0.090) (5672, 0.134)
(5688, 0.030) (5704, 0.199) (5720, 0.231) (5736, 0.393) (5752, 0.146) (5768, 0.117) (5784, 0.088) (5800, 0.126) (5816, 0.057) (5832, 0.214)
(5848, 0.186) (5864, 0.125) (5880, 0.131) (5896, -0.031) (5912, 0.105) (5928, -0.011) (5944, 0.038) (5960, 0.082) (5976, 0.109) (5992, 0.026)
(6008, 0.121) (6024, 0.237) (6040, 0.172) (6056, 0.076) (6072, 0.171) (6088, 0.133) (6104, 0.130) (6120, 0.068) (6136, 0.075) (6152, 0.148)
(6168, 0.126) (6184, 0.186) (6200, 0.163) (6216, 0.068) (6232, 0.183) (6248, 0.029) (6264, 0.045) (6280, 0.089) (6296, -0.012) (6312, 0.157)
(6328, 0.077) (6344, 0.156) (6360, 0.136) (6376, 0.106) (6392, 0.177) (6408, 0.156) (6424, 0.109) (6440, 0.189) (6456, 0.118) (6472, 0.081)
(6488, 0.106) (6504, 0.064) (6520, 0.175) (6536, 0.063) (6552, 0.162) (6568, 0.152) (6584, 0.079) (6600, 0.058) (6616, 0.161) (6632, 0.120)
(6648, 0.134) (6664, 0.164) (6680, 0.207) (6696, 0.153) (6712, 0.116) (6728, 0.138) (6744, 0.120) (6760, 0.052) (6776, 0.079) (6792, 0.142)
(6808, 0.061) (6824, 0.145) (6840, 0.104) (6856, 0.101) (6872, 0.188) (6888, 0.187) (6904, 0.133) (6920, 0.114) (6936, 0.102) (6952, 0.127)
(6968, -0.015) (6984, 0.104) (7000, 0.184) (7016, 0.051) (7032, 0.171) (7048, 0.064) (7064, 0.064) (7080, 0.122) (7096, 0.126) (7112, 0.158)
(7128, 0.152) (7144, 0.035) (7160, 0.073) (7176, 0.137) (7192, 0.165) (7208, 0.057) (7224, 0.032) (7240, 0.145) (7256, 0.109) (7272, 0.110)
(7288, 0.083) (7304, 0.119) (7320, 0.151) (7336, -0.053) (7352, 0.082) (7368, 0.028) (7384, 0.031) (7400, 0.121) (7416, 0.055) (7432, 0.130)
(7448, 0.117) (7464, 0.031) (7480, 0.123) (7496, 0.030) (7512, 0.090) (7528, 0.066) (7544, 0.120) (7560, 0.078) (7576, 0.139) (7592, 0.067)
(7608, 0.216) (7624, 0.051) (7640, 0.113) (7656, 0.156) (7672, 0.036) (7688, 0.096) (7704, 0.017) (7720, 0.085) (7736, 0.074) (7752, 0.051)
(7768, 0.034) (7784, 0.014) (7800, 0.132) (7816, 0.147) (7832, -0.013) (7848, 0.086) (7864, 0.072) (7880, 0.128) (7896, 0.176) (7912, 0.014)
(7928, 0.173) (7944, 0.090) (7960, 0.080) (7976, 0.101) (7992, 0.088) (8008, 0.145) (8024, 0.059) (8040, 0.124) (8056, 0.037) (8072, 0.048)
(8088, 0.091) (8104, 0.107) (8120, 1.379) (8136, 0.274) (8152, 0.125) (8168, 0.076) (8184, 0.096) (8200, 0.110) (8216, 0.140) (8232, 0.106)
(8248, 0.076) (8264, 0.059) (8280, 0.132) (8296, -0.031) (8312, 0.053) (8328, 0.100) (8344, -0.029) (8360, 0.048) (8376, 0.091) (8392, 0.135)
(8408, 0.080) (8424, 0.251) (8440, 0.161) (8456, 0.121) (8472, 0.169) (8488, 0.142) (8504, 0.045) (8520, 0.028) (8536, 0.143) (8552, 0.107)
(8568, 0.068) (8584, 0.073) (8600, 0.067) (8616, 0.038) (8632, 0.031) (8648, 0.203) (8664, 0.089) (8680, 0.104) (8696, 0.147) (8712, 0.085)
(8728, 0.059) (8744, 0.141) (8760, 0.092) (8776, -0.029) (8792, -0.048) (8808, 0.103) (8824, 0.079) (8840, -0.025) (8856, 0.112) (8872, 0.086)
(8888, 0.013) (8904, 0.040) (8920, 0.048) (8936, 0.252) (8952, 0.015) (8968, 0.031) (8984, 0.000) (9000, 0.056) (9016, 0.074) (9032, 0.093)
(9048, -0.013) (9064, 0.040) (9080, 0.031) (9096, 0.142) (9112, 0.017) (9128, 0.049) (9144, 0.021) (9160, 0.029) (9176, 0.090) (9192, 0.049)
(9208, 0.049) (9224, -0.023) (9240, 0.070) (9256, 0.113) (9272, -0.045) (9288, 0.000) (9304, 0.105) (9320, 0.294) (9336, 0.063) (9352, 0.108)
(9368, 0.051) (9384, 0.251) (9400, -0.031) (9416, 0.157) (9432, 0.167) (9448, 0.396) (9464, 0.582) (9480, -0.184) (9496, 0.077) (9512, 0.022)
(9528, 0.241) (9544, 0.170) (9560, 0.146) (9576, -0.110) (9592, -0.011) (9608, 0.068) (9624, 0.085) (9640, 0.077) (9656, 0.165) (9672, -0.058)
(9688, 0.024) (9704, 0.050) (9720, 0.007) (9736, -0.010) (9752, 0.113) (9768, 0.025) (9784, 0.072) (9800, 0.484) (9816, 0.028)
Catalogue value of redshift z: 1.178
